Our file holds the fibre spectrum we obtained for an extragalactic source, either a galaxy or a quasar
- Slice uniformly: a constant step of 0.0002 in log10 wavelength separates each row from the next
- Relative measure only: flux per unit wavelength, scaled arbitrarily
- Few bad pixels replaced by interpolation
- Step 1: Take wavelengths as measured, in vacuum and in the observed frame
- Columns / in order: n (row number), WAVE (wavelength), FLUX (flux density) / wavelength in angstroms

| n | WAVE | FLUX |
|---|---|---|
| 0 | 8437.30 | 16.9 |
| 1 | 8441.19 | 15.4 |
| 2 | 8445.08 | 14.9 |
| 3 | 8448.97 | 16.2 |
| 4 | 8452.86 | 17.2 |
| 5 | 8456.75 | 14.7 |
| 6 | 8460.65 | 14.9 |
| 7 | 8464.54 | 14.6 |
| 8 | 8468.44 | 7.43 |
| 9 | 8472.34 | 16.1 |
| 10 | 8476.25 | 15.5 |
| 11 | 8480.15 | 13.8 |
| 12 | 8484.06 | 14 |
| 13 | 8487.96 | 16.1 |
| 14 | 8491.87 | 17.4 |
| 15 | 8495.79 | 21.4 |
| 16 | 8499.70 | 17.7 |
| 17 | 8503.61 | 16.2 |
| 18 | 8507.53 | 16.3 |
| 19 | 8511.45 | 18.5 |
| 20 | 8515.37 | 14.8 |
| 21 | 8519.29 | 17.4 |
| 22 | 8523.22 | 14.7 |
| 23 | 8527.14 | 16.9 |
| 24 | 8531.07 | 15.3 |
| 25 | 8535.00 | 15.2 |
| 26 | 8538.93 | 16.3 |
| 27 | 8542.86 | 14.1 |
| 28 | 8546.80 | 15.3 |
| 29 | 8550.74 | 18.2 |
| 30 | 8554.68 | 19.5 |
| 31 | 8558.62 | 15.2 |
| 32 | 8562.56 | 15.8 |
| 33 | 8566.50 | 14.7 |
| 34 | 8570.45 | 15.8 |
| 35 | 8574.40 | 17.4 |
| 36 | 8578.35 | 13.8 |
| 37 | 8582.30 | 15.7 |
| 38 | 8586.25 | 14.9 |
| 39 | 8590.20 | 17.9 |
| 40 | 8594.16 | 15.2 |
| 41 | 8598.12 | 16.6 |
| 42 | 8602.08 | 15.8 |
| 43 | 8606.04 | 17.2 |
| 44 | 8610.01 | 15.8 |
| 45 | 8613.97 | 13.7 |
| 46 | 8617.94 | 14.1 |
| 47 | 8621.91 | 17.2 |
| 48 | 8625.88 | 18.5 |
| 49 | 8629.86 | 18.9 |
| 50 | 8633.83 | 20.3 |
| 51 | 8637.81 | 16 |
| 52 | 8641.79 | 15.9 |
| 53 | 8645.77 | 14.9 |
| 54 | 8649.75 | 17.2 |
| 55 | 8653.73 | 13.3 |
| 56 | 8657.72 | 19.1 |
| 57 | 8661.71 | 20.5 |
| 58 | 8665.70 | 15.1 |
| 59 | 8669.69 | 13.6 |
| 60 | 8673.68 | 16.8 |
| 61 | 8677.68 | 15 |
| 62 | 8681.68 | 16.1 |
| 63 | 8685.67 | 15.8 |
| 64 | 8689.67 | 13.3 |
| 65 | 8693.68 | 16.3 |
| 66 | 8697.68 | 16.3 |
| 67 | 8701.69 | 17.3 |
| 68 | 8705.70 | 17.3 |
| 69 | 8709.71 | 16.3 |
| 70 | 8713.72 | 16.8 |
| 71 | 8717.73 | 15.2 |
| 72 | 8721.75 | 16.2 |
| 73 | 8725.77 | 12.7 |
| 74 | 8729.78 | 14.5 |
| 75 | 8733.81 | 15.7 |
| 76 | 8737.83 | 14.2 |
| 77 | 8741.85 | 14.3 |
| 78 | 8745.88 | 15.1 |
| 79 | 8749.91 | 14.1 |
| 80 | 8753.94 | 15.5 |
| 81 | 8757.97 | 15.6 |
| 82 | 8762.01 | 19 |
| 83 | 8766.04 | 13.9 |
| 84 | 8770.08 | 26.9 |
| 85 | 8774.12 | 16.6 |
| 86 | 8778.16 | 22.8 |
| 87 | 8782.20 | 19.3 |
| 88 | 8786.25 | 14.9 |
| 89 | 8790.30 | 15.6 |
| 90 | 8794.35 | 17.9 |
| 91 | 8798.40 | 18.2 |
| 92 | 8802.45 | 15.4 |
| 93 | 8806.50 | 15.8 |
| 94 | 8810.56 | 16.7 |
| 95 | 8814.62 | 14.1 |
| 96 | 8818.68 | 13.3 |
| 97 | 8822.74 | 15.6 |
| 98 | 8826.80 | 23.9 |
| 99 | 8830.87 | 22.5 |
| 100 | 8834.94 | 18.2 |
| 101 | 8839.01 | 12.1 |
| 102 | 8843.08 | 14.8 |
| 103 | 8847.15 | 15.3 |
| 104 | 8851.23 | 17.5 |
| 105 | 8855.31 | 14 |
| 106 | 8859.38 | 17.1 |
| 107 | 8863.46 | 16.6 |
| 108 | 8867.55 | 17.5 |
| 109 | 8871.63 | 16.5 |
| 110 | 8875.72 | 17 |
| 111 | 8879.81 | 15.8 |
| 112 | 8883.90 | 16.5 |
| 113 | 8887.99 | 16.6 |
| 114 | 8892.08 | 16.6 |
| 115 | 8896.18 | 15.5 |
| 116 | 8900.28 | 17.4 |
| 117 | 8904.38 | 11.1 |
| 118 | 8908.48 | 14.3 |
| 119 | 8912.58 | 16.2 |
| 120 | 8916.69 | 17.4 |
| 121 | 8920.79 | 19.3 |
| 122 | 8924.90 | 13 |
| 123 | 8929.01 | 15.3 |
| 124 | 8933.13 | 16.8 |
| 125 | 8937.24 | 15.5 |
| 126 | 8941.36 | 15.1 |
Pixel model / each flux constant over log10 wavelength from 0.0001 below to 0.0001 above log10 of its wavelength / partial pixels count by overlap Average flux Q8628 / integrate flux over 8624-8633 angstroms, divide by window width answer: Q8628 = 18.9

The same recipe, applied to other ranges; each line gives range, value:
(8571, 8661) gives 16.4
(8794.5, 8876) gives 16.6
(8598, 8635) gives 16.7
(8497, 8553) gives 16.3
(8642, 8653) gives 15.7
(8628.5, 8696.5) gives 16.3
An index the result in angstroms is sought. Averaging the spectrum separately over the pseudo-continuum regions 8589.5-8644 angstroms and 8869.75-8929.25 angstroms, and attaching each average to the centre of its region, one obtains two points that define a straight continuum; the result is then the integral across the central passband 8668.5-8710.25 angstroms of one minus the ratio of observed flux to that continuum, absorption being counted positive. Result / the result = 1.5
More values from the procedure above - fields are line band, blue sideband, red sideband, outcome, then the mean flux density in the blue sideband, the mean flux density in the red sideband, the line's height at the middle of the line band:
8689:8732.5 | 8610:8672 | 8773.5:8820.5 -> 2.34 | 16.5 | 16.7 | 16.6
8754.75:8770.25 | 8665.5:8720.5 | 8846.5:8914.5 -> -1.70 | 15.8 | 16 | 15.9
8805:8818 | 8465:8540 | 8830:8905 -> 0.71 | 15.8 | 16.2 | 16.2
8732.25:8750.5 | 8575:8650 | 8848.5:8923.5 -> 1.76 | 16.3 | 16.2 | 16.3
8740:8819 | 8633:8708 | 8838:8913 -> -4.17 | 16.3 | 15.7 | 16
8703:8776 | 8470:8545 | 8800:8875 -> 1.28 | 16.1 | 16.5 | 16.4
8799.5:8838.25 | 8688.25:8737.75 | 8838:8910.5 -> -3.55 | 15.6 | 15.7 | 15.7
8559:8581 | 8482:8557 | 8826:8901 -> 1.50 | 16.6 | 16.8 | 16.6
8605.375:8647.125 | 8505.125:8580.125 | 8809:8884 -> -1.00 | 16.1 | 16.6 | 16.2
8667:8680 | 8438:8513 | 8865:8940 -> 0.57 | 15.7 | 16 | 15.8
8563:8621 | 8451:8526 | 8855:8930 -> 0.61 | 15.7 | 16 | 15.8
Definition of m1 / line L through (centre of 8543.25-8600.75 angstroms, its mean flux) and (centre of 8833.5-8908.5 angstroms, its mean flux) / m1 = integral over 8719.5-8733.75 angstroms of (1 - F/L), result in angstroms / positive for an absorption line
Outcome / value 1.2 angstroms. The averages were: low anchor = 16.1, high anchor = 15.8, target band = 14.6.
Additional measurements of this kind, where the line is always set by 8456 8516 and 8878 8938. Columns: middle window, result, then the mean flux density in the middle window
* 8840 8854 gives 0.3 angstroms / 15.5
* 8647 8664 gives -1.8 angstroms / 17.4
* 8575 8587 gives 0.4 angstroms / 15.1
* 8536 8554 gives -0.6 angstroms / 16.2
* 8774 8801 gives -3.7 angstroms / 17.9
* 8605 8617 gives 0.3 angstroms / 15.3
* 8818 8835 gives -3.7 angstroms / 19.2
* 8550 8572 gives -1.1 angstroms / 16.5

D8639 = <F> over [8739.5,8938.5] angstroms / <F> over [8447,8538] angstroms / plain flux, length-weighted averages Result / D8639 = 1.05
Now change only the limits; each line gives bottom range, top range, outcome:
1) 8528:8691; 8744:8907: 1.04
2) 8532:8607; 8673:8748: 0.97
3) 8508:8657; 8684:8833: 1.03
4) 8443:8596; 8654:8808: 1.04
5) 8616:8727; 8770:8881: 1.05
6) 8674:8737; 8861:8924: 1.04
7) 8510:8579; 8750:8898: 1.05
